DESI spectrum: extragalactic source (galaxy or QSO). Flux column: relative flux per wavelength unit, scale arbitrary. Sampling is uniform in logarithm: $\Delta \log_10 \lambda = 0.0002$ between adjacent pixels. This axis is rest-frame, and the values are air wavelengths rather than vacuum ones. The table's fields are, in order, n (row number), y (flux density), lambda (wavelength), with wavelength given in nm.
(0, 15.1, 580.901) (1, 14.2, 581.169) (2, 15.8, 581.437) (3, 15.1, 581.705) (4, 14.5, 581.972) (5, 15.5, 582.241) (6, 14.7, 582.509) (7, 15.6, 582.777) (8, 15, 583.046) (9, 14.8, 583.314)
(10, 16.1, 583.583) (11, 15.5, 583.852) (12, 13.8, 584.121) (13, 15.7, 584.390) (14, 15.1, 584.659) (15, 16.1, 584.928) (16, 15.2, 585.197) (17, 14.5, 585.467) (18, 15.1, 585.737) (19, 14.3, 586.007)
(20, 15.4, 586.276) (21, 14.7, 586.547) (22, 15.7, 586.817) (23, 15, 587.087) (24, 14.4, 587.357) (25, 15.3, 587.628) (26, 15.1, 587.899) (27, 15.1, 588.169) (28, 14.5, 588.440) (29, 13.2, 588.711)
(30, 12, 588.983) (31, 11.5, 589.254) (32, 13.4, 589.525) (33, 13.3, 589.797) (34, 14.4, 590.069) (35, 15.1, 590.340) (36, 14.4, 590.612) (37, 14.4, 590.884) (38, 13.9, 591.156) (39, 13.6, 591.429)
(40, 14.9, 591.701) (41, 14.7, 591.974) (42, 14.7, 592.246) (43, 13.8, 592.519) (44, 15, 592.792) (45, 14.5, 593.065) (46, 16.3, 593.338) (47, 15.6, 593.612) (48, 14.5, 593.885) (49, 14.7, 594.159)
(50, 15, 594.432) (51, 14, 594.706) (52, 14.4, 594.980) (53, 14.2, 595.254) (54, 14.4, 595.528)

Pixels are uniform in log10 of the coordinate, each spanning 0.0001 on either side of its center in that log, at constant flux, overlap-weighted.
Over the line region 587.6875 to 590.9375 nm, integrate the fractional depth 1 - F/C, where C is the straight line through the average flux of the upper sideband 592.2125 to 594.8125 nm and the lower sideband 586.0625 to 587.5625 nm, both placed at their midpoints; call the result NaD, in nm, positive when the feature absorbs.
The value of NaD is 0.23 nm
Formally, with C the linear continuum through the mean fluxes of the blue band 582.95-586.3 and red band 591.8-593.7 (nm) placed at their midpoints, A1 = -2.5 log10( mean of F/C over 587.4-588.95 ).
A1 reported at 0.04 mag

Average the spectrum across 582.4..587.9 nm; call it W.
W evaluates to 15.1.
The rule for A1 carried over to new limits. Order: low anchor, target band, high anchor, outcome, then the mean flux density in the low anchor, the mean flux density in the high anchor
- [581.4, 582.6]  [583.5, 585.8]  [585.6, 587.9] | -0.01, 15.1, 15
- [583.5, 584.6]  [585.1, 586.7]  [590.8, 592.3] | 0.01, 15.2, 14.3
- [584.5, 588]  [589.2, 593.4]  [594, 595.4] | 0.03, 15.1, 14.5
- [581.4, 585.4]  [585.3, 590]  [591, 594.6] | 0.05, 15.2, 14.7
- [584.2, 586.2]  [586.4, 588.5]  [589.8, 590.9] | -0.01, 15.1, 14.4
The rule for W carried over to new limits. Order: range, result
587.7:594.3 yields 14.3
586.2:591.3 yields 14.2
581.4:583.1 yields 15.1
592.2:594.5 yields 14.9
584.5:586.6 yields 15.1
